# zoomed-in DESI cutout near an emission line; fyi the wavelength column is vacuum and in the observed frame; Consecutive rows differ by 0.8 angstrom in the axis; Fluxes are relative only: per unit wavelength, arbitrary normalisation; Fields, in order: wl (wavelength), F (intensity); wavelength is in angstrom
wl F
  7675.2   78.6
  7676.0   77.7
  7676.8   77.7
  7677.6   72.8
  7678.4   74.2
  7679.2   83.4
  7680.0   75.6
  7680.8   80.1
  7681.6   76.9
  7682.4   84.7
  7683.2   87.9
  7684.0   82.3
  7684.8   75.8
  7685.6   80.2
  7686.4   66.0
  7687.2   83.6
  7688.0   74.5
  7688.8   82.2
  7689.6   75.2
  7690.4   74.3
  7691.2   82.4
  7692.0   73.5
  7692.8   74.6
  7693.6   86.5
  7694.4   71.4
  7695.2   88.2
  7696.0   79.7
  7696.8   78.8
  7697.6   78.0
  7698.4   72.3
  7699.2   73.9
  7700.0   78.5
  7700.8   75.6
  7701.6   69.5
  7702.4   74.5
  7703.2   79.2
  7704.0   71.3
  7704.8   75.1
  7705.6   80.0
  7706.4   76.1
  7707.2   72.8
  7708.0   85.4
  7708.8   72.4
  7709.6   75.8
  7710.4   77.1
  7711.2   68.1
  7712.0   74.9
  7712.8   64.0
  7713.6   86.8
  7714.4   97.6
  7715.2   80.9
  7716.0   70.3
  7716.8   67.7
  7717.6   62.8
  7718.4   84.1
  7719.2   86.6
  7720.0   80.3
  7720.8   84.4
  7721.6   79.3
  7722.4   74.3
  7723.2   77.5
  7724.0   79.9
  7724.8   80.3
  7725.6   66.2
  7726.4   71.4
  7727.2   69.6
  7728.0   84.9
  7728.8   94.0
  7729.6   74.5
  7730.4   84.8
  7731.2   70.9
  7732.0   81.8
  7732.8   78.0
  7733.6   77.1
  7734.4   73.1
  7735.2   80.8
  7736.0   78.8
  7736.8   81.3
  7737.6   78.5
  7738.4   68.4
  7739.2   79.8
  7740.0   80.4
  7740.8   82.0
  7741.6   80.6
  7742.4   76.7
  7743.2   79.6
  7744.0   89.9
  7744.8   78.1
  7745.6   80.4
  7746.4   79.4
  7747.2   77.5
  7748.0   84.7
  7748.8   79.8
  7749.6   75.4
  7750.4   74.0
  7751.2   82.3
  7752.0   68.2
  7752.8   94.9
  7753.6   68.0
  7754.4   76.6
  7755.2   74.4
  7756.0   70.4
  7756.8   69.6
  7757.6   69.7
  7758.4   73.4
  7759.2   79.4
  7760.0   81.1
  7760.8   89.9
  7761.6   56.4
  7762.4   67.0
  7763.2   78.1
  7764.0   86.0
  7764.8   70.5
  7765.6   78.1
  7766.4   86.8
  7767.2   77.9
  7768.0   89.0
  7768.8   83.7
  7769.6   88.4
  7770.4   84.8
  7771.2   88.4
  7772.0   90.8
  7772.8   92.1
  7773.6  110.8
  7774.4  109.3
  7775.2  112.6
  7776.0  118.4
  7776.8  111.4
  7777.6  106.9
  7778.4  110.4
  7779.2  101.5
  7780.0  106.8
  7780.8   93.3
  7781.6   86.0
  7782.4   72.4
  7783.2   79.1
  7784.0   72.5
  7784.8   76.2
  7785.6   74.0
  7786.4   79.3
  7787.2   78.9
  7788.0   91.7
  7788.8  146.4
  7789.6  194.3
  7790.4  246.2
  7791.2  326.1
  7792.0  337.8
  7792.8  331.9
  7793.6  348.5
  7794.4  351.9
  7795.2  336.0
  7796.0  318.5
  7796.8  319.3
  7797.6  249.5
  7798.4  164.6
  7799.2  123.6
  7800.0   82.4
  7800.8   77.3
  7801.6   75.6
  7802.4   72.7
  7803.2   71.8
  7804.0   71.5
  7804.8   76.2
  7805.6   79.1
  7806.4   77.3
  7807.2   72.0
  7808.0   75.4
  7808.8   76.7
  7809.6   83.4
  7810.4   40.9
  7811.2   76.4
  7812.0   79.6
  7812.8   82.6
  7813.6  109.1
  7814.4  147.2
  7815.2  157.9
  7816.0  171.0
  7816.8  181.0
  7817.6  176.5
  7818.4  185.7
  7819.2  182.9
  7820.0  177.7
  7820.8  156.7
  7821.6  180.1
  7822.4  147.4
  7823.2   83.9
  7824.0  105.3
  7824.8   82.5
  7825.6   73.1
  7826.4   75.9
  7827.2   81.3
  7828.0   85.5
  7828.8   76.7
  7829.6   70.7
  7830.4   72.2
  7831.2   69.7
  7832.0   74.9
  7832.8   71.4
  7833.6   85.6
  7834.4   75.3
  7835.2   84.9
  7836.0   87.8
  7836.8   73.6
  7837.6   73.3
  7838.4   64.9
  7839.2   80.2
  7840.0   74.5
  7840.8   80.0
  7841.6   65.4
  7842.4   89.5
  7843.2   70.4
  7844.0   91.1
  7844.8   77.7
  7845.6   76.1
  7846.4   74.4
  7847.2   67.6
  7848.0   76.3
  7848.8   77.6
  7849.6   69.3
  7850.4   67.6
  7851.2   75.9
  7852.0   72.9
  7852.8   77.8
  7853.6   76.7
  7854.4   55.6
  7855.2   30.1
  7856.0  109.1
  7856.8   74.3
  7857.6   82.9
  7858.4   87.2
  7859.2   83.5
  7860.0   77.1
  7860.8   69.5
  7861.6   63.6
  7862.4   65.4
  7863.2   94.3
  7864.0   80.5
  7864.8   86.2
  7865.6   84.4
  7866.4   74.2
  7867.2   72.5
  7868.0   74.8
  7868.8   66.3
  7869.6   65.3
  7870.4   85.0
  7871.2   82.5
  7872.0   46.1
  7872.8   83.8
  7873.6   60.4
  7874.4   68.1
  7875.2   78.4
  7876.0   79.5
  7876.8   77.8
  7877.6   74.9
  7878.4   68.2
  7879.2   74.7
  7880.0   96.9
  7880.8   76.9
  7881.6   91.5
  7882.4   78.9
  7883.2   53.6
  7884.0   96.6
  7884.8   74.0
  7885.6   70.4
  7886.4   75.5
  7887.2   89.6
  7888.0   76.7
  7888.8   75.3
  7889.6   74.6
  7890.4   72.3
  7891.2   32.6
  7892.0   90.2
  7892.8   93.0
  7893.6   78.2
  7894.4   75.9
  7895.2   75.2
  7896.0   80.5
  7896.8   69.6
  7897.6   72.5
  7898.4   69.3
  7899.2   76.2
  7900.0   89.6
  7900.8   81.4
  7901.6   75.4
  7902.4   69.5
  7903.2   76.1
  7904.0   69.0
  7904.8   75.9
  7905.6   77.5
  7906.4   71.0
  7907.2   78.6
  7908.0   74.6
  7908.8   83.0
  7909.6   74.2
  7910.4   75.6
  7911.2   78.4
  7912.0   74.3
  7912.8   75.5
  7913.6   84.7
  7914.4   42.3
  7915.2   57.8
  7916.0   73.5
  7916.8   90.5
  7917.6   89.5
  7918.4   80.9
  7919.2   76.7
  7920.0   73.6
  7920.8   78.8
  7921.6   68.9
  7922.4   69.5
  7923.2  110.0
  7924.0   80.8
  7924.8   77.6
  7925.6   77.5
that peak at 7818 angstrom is [N II] 6583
